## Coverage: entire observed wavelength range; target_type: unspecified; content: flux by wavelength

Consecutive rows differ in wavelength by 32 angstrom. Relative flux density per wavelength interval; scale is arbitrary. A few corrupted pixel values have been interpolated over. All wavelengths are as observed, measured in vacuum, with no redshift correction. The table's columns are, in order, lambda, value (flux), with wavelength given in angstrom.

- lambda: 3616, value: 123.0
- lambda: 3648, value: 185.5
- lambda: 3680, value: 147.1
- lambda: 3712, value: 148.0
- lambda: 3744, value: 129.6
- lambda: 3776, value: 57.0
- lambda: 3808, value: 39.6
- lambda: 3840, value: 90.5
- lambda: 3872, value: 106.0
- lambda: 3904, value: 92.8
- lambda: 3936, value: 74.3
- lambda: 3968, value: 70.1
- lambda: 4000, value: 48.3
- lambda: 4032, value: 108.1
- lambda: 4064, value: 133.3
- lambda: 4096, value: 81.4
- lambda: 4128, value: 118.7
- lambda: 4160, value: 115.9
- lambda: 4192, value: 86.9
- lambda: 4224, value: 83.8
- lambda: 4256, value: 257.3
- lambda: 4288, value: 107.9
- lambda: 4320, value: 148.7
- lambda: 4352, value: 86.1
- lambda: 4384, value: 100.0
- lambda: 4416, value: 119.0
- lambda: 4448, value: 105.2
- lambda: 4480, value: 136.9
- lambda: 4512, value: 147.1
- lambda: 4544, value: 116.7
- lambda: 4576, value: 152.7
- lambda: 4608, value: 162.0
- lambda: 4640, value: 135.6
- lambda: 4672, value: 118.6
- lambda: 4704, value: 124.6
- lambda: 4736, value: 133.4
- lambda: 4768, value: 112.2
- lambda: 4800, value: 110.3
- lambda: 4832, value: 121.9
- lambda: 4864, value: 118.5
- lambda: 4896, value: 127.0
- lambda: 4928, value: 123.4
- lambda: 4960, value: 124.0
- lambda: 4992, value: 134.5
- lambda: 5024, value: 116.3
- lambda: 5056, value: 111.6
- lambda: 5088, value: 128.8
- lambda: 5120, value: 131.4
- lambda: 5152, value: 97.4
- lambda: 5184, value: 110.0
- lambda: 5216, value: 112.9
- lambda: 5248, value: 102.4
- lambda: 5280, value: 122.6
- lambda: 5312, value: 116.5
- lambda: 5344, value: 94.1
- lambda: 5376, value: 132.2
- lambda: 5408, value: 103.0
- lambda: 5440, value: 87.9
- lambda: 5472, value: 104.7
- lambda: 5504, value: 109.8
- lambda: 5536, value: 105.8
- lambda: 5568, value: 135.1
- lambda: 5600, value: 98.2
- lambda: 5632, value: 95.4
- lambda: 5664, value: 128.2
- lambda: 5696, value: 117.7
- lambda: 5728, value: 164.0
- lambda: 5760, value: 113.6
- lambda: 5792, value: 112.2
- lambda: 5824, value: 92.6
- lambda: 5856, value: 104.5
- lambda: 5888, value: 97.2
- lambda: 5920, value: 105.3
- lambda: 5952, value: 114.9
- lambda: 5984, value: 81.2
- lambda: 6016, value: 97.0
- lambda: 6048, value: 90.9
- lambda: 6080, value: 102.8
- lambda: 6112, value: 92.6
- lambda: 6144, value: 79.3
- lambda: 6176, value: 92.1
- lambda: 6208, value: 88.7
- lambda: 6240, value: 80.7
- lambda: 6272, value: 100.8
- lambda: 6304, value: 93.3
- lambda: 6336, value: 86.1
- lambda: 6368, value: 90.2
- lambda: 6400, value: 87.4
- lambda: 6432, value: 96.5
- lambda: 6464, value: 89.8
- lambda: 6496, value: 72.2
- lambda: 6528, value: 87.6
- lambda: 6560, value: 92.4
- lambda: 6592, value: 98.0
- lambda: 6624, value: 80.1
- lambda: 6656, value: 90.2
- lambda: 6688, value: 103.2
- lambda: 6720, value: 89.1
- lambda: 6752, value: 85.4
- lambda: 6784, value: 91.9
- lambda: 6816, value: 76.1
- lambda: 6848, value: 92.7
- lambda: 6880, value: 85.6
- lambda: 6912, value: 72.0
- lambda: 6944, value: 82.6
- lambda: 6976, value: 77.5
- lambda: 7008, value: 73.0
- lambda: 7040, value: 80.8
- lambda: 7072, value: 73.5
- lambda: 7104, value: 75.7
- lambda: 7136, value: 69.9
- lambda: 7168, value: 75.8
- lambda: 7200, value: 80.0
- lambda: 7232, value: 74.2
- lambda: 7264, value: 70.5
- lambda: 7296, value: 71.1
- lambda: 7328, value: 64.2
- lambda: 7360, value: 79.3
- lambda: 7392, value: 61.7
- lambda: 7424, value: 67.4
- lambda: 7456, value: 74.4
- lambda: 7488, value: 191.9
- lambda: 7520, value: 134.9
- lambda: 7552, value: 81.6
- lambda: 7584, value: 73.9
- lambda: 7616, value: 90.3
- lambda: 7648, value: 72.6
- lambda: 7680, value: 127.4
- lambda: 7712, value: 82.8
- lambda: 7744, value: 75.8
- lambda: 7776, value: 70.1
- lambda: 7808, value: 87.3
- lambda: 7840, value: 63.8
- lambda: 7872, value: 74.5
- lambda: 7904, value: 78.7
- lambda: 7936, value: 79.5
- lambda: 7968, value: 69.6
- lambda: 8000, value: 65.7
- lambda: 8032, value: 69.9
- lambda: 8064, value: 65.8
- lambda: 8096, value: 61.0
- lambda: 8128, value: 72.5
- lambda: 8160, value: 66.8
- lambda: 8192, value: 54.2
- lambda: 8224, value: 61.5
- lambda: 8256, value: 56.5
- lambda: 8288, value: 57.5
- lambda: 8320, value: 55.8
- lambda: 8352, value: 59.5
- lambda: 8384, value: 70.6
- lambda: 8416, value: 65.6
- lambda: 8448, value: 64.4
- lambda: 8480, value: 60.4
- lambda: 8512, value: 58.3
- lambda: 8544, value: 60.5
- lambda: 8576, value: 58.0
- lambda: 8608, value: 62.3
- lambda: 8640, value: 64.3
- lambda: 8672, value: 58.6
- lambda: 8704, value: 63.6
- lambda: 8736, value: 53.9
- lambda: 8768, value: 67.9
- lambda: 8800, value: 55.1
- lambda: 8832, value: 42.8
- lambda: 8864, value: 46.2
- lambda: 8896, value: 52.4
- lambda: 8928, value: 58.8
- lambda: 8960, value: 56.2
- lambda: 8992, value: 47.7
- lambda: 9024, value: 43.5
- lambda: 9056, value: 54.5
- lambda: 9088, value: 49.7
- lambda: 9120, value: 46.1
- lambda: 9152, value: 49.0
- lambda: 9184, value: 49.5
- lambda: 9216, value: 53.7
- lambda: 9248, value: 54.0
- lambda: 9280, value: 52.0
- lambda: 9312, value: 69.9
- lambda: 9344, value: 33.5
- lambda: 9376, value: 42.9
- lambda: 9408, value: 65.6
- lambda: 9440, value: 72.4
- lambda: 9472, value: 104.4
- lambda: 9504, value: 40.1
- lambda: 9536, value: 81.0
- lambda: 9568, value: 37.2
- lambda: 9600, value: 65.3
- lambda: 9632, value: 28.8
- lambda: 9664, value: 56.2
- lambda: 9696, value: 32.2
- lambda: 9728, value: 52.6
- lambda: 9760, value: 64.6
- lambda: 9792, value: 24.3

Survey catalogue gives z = 0.14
